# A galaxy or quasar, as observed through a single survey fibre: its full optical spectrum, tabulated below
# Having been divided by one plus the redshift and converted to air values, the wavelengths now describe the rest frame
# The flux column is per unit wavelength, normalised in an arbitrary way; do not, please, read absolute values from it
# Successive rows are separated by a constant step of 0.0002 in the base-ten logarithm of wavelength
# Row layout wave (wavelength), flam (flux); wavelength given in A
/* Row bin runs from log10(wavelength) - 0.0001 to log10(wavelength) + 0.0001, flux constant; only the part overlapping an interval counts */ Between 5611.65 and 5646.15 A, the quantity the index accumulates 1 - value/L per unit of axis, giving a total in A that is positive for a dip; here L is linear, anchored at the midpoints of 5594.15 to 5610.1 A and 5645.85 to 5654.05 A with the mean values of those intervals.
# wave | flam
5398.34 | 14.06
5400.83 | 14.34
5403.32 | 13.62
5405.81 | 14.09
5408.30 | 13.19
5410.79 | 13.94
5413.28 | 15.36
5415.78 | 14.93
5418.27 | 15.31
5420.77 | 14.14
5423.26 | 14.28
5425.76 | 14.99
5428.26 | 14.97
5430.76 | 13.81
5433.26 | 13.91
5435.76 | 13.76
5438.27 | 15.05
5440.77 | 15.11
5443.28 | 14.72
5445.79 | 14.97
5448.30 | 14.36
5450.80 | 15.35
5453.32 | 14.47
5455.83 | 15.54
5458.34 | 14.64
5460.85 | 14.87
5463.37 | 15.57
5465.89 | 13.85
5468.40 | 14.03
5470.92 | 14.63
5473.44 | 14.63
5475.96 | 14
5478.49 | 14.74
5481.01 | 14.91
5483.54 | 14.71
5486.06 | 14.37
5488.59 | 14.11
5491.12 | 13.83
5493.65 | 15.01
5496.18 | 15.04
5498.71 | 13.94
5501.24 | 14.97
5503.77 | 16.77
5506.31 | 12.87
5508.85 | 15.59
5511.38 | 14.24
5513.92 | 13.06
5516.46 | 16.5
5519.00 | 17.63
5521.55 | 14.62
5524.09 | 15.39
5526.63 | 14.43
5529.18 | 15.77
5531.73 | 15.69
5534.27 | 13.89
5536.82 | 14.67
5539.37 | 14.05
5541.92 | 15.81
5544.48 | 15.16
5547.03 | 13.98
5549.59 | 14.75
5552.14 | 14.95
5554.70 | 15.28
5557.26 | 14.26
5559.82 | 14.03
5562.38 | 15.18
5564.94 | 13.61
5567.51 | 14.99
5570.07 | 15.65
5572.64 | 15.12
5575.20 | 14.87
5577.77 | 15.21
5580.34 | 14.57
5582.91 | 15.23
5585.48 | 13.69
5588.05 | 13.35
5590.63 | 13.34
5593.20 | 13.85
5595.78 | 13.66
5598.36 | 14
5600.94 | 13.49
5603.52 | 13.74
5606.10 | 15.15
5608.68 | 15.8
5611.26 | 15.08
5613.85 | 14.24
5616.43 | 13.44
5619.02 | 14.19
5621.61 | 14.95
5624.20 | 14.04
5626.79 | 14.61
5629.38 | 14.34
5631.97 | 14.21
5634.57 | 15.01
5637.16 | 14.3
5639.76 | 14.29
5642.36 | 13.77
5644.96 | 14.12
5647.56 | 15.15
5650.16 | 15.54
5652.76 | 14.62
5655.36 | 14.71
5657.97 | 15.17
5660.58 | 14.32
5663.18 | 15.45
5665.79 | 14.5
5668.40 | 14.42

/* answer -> 1.0 A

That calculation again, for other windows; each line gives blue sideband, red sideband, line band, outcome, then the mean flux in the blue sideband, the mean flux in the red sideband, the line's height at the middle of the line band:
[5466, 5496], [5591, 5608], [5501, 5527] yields -1.45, 14.4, 14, 14.3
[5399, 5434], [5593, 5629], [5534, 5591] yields -1.19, 14.3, 14.3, 14.3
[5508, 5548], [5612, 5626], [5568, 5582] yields -0.45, 15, 14.2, 14.6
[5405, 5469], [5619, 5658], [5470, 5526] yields -0.81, 14.6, 14.6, 14.6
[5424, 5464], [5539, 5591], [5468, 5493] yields 0.49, 14.7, 14.7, 14.7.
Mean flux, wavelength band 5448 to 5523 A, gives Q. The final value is 14.8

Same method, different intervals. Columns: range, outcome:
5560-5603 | 14.3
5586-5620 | 14.1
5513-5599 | 14.7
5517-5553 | 15.1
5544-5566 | 14.6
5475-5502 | 14.5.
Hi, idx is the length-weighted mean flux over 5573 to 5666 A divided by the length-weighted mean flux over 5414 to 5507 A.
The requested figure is 0.99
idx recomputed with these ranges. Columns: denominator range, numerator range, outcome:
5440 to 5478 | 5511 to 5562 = 1.01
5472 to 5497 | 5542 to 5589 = 1.01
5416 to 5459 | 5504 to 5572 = 1.01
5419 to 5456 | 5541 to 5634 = 0.99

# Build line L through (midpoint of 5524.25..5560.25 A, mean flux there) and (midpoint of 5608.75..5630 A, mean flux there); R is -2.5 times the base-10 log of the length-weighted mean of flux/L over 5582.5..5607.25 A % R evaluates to 0.05 mag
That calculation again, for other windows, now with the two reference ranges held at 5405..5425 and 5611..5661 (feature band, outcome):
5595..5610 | 0.01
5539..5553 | -0.03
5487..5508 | -0.01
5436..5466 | -0.03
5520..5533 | -0.06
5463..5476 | 0.00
